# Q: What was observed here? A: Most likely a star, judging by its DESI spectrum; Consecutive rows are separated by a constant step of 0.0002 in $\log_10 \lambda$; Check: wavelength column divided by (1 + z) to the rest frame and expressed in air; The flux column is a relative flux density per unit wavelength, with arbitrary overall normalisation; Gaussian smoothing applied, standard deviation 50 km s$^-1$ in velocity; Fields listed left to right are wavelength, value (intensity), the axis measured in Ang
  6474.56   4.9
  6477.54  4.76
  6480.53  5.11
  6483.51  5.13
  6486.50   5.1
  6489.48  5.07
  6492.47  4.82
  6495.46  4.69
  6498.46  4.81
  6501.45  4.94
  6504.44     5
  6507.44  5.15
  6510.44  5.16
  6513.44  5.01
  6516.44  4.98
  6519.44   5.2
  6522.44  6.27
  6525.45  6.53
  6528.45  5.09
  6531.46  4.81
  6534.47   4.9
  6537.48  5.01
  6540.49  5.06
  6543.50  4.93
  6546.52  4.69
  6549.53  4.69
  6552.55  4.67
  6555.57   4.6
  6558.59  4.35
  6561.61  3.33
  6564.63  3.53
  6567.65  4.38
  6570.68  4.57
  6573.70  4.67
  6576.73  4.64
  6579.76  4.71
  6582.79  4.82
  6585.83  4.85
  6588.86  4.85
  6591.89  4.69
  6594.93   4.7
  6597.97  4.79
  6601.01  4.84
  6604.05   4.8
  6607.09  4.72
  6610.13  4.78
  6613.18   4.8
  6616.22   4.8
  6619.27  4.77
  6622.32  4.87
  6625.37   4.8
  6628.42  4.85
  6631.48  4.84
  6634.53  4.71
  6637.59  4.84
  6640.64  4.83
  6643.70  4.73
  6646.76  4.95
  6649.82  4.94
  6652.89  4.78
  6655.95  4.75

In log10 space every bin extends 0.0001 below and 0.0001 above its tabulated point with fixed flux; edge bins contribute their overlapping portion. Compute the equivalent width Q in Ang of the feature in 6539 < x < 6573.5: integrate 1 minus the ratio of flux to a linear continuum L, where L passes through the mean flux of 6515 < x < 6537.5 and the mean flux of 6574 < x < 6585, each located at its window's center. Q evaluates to 3.9 Ang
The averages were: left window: 5.37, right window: 4.72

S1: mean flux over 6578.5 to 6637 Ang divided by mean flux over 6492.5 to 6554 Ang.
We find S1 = 0.9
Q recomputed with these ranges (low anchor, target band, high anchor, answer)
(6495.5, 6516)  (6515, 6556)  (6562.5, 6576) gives -4.1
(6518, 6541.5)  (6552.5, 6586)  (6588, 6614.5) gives 4.2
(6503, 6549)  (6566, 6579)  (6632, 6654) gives 1.2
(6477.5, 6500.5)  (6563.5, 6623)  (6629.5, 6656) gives 2.2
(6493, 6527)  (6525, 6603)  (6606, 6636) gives 5.1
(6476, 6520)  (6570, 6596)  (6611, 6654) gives 0.8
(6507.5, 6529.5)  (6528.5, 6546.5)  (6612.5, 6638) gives 1.4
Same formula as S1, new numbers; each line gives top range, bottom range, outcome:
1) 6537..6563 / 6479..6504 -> 0.92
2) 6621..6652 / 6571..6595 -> 1.02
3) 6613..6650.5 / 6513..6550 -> 0.93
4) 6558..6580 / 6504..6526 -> 0.79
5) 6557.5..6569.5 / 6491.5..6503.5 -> 0.81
